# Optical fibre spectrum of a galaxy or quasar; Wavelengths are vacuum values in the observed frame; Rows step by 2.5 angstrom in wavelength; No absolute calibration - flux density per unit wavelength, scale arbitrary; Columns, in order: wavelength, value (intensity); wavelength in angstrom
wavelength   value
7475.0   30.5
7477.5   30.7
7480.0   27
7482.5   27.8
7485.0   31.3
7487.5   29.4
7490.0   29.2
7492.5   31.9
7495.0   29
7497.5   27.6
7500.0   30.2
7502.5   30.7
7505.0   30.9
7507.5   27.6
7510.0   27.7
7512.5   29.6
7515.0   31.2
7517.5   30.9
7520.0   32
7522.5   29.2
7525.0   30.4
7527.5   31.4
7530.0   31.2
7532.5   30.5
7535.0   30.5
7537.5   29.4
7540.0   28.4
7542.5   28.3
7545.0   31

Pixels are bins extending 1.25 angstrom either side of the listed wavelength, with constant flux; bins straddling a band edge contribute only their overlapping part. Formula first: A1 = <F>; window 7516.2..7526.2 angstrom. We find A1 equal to 30.6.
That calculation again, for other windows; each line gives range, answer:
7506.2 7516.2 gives 29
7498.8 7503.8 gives 30.5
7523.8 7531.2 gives 31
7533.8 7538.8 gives 29.9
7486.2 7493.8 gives 30.2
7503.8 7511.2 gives 28.7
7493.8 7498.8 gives 28.3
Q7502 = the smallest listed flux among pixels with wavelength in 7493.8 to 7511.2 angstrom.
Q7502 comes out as 27.6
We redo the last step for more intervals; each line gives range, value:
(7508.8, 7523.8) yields 27.7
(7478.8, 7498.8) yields 27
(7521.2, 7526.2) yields 29.2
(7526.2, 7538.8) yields 29.4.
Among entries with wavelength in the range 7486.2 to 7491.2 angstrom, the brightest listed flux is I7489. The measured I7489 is 29.4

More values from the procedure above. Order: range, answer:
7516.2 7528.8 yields 32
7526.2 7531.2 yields 31.4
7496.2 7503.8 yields 30.7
